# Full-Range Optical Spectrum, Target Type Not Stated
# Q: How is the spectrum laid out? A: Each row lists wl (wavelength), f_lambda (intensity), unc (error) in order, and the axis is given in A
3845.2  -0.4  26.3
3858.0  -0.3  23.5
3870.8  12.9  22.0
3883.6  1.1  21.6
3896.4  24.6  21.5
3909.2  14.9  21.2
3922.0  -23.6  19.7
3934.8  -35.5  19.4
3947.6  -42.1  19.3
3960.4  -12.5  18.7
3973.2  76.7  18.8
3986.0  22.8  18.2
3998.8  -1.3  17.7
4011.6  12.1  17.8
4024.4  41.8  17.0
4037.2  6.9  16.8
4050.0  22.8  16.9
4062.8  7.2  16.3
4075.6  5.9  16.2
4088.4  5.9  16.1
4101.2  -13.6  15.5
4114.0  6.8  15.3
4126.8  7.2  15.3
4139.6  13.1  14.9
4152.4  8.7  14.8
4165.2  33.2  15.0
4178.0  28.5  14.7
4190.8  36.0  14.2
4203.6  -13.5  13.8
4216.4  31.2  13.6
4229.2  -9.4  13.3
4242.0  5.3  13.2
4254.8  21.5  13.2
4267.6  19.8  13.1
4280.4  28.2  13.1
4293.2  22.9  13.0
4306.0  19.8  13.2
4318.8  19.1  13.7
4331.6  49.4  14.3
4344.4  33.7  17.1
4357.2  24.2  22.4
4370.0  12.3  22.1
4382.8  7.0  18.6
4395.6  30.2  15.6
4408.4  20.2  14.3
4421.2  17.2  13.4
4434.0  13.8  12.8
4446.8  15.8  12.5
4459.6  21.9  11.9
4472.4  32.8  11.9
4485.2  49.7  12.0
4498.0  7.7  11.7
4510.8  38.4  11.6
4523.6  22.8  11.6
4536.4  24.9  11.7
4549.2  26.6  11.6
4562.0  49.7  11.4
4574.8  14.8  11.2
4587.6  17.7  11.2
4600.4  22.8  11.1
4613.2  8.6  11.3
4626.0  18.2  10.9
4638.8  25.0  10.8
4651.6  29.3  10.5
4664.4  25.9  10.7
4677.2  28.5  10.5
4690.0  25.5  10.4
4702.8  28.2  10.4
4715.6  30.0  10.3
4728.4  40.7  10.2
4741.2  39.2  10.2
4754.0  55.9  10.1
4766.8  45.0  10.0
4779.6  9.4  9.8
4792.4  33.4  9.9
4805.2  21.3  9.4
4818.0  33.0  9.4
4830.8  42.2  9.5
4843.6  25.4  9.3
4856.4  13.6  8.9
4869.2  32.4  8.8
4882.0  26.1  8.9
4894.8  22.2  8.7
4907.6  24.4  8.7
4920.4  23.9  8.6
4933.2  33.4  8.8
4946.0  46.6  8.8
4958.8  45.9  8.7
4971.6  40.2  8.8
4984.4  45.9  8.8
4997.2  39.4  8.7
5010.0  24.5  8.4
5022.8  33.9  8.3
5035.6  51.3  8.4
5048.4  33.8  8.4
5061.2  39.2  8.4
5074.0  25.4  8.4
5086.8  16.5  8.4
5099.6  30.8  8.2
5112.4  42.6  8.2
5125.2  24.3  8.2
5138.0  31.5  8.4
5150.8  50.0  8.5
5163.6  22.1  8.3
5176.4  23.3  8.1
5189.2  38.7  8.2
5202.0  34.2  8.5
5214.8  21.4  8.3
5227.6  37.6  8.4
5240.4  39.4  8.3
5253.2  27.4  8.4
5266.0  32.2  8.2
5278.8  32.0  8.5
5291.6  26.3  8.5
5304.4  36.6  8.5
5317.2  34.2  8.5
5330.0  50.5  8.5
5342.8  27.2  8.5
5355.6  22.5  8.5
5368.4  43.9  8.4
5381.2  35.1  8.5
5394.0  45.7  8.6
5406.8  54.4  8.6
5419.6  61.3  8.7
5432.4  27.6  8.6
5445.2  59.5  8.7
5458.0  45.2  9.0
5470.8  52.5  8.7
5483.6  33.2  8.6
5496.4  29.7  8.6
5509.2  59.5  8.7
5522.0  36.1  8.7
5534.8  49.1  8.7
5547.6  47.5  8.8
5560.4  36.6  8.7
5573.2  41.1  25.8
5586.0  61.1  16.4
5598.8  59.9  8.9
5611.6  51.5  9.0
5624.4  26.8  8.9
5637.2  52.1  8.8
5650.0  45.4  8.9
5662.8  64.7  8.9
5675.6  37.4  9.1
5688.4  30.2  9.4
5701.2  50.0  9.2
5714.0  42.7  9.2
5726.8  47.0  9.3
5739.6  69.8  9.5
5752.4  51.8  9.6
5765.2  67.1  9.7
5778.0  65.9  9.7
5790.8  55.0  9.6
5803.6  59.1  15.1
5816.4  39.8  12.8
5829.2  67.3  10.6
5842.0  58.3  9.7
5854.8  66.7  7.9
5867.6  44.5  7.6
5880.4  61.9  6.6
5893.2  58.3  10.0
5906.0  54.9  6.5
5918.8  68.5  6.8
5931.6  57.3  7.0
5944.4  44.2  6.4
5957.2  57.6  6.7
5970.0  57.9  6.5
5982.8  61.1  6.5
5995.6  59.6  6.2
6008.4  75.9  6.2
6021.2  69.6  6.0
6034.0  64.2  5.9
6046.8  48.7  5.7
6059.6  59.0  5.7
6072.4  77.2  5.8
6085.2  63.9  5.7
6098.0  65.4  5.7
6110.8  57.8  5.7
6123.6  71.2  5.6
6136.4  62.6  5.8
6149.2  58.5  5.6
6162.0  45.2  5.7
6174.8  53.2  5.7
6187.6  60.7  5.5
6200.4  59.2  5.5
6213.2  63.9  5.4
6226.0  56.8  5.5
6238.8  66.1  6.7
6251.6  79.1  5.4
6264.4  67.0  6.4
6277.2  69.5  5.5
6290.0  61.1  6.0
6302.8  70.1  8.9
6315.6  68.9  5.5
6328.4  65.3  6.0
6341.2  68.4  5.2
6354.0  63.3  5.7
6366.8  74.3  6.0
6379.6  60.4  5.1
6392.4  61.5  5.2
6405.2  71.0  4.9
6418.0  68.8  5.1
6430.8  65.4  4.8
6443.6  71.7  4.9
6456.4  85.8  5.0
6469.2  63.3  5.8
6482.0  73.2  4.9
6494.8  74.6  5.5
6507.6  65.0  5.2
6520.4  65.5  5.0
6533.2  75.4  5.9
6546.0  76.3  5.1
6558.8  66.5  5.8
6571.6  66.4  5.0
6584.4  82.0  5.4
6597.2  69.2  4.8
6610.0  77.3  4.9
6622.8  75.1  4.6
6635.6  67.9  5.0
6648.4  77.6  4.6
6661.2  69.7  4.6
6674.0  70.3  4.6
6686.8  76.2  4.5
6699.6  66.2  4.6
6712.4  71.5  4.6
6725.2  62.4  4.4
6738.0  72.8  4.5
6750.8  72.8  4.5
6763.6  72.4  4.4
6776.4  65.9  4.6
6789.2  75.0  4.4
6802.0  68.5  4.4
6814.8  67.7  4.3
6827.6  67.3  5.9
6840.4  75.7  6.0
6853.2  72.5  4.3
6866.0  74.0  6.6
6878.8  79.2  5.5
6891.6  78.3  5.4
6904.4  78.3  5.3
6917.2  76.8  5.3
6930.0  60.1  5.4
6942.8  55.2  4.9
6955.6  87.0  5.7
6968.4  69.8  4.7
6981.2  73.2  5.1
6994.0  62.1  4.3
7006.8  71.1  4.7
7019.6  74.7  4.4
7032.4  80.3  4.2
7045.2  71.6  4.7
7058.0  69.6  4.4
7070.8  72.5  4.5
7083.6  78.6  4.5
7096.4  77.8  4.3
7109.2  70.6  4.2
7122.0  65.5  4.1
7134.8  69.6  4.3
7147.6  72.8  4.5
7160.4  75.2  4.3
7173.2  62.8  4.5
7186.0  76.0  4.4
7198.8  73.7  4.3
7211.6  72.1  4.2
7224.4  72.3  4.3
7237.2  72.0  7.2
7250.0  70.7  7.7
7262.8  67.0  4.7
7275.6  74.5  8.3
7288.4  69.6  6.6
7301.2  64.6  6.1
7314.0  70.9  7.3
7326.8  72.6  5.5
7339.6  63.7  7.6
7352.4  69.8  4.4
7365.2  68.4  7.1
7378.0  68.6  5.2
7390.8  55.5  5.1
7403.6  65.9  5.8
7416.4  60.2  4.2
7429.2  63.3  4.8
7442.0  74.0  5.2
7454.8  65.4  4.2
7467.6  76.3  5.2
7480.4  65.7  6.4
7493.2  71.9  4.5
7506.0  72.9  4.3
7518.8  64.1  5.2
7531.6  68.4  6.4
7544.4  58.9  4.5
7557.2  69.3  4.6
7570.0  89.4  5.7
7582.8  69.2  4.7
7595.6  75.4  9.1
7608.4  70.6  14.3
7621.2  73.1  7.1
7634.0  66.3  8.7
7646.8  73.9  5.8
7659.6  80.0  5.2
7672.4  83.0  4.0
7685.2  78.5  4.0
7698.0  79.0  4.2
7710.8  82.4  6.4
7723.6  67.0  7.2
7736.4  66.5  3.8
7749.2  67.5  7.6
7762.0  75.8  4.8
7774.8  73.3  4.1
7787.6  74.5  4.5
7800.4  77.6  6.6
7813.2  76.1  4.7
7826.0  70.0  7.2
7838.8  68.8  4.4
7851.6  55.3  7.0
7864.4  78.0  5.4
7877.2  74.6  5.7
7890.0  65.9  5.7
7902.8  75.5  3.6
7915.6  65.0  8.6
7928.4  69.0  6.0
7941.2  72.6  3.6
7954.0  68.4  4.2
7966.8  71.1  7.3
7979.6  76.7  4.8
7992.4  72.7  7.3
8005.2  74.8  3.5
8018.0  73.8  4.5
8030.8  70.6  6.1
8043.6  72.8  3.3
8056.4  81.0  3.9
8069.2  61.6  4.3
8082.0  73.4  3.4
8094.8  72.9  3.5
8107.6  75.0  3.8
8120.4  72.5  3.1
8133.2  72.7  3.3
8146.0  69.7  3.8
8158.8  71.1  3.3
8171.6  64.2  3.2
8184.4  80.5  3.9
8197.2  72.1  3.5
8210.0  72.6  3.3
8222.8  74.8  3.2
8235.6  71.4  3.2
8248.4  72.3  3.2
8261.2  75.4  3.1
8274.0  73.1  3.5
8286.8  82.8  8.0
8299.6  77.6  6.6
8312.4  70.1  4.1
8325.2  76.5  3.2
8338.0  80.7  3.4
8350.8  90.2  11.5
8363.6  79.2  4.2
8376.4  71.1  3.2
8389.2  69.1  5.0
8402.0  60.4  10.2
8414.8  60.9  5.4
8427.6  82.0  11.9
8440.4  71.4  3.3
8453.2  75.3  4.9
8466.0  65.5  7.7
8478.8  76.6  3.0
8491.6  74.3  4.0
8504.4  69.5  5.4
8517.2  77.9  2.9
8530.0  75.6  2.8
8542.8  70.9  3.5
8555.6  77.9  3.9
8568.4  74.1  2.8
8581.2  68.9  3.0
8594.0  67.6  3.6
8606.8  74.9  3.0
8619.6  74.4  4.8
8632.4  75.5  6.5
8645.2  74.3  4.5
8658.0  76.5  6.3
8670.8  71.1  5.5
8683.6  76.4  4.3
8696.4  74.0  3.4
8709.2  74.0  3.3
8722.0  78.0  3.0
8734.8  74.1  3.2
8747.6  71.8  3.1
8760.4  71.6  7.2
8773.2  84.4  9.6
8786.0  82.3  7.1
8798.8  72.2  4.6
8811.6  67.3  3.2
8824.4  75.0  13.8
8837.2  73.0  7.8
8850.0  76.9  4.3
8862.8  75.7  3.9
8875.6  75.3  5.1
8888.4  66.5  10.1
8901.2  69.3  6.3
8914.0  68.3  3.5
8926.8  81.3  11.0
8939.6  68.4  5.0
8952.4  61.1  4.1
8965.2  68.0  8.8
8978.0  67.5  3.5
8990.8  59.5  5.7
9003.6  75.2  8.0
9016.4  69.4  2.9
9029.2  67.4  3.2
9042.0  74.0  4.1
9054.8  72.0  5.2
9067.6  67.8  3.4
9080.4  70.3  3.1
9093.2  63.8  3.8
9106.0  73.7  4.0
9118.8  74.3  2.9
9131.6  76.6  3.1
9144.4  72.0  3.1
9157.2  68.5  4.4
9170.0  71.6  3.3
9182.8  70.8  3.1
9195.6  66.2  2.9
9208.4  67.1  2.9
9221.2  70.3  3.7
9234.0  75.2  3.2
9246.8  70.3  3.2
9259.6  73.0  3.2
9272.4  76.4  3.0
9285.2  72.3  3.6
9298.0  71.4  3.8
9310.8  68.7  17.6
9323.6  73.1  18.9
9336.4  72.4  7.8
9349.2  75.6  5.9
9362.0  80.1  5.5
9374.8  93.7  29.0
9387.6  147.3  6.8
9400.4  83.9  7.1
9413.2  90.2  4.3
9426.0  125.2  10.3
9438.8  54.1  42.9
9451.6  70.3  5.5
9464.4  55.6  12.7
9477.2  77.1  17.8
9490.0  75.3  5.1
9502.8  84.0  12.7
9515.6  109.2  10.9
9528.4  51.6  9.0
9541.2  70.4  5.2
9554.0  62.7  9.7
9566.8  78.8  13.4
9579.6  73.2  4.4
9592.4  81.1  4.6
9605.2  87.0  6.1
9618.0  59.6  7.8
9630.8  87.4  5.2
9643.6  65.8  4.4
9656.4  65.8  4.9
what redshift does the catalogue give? 0.43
